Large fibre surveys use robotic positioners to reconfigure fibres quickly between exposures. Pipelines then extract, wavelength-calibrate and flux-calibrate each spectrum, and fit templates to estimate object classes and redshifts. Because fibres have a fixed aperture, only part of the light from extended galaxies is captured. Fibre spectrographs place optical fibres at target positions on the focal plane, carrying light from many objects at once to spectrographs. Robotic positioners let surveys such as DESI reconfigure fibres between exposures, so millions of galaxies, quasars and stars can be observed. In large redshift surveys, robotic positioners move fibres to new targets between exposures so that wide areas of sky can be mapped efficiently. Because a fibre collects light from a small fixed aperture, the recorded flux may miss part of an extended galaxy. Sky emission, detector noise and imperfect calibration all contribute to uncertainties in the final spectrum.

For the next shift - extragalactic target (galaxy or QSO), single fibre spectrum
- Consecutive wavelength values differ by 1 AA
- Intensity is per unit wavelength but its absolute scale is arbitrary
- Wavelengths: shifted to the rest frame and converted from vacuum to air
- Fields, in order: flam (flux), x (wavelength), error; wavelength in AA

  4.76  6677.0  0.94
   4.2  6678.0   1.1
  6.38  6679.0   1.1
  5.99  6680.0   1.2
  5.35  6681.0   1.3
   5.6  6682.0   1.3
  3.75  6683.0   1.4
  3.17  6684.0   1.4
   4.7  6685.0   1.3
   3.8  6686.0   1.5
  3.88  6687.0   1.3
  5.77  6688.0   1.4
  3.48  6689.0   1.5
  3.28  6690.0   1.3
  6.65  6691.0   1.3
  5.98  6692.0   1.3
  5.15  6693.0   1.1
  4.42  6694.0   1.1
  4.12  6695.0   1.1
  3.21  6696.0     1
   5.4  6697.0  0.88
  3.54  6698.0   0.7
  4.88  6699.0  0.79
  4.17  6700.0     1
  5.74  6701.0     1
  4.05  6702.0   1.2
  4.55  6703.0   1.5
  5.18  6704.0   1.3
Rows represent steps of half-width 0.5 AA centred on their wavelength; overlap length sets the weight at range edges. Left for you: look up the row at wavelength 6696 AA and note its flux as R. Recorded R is 3.21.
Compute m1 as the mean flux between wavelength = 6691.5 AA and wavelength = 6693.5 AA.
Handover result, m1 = 5.57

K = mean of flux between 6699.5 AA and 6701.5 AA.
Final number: 4.96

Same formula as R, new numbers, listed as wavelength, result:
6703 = 4.55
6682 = 5.6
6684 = 3.17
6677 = 4.76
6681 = 5.35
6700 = 4.17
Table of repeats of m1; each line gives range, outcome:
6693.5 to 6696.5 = 3.92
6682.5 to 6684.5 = 3.46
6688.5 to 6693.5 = 4.91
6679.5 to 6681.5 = 5.67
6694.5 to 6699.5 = 4.23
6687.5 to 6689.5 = 4.62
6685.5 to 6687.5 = 3.84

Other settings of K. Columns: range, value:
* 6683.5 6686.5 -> 3.89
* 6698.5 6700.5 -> 4.53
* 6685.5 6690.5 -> 4.04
